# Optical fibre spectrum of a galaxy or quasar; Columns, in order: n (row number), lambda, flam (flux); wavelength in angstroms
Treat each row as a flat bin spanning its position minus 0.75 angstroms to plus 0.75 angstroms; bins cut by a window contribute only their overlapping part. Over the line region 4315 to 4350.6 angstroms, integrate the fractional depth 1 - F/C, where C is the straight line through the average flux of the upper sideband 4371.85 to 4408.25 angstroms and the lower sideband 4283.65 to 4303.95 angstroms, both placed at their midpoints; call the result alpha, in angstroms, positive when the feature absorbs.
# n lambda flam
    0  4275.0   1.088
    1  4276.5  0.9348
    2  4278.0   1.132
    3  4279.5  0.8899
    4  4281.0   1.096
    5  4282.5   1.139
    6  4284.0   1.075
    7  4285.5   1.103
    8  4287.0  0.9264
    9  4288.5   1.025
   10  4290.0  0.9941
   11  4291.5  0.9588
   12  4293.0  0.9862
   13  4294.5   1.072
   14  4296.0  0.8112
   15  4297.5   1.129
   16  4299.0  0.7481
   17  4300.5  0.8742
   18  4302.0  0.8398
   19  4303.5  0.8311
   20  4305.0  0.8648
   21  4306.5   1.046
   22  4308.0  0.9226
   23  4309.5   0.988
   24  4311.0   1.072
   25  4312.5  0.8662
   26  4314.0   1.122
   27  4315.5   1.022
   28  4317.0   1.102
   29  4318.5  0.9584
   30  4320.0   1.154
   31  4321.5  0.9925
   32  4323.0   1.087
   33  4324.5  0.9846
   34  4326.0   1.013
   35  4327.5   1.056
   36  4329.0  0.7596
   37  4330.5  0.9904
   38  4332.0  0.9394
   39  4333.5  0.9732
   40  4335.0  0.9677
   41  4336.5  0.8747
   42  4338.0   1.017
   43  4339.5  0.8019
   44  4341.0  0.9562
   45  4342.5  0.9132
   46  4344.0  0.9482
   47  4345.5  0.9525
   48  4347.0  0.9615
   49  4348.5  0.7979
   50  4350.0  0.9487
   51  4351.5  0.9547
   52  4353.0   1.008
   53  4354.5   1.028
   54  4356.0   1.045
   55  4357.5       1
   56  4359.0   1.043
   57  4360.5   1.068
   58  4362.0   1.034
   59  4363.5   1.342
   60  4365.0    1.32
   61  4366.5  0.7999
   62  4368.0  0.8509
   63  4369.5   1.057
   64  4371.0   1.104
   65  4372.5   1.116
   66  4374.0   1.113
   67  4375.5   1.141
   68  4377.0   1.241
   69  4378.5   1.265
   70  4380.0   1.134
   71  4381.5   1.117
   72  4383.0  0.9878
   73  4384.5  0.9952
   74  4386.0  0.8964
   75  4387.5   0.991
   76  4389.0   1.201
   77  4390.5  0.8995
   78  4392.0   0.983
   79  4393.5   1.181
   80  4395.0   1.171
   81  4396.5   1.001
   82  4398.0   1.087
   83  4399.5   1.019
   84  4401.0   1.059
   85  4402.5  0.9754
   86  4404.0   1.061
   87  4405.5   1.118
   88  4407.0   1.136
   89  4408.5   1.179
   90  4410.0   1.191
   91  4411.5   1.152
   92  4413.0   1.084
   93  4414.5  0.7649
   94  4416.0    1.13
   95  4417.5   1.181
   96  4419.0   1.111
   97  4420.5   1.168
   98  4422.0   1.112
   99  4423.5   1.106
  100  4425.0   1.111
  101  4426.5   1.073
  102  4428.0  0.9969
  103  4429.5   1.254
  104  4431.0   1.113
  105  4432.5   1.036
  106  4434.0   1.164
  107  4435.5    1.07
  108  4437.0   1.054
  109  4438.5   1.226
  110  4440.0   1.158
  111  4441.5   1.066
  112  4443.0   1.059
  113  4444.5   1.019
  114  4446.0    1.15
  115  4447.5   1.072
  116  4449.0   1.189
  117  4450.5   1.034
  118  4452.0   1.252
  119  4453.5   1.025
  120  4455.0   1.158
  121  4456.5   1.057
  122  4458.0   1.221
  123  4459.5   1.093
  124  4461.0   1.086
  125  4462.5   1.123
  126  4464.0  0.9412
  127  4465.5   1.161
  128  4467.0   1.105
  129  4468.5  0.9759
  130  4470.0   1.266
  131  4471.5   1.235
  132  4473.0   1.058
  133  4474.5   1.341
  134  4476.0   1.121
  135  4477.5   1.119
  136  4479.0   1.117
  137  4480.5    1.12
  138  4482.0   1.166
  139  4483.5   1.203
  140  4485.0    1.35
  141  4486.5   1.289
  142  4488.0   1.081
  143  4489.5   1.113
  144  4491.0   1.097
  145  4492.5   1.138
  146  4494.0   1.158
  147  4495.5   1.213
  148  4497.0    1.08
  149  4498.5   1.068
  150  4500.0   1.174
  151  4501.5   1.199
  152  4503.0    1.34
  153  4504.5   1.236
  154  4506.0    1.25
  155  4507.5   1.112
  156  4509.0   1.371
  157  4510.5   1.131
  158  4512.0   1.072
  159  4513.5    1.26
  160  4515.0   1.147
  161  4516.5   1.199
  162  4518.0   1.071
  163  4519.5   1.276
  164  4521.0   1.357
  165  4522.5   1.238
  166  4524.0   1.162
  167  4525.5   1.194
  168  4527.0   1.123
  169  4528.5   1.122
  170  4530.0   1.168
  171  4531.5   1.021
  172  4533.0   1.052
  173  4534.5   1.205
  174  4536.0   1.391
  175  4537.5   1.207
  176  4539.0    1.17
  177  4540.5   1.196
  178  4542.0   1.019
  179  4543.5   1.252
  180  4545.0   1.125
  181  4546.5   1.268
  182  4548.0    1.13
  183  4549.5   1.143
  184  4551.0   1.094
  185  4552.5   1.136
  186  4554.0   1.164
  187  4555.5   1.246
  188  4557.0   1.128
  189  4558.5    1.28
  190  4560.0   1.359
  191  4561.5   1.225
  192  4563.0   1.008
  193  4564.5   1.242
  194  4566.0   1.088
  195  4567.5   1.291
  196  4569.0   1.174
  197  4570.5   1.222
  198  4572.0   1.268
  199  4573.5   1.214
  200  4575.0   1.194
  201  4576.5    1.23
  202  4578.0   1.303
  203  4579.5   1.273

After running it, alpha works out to 1.4 angstroms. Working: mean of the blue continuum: 0.955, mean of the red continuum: 1.08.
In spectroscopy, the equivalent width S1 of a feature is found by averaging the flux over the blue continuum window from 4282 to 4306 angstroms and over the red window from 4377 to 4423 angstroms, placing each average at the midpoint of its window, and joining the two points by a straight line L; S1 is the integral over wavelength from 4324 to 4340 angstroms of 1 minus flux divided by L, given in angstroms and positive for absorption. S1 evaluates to 0.9 angstroms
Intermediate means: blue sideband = 0.96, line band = 0.945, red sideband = 1.08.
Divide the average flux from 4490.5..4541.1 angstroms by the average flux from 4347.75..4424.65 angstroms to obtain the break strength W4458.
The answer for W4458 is 1.1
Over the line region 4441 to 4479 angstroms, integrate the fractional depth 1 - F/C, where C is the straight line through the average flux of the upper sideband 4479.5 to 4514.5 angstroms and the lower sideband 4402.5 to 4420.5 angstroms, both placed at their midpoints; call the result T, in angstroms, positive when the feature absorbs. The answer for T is 1.0 angstroms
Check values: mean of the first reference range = 1.1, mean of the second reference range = 1.18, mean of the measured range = 1.12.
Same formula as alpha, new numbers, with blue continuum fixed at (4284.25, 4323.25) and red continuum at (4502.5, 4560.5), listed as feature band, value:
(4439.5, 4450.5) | 0.1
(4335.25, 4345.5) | 0.9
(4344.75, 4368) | 0.3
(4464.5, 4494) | -0.5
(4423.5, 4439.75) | -0.2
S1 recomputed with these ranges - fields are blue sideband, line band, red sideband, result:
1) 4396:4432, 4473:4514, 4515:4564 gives -1.17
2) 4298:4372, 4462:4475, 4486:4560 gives -0.10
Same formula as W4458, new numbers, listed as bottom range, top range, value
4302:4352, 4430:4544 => 1.20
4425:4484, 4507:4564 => 1.05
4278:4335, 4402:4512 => 1.15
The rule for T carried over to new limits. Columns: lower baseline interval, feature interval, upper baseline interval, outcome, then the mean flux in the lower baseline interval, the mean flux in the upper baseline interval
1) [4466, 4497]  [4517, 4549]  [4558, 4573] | 0.4 angstroms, 1.16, 1.21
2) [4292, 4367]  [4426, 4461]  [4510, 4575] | -0.7 angstroms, 0.98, 1.18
